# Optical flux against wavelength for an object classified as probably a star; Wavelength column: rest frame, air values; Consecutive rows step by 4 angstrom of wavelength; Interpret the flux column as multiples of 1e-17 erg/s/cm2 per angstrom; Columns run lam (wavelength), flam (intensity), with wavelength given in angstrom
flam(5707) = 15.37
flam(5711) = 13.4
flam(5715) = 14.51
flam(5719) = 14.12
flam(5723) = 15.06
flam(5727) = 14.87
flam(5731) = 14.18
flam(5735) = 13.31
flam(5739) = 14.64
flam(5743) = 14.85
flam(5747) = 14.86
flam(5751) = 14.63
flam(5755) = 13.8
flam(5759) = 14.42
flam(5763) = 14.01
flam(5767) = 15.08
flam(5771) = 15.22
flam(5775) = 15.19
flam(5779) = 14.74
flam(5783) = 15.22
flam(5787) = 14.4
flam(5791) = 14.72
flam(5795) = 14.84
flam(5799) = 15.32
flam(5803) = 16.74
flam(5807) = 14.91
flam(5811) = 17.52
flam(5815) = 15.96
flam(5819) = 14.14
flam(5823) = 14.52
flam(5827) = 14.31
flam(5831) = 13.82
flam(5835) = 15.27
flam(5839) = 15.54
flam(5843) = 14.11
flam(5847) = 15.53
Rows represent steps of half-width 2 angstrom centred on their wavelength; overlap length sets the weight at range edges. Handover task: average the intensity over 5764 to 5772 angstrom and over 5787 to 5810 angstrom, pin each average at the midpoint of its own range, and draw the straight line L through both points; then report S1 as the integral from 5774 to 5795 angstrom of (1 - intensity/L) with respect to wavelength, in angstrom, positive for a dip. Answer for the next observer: 0.5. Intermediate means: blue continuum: 15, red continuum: 15.3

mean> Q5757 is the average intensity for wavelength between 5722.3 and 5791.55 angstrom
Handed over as 14.6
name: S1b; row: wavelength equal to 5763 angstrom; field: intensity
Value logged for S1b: 14.01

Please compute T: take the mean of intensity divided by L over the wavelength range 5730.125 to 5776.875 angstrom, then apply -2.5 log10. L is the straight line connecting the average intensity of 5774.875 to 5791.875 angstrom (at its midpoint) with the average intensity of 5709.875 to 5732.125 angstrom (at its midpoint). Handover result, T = 0.01 mag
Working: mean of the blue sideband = 14.4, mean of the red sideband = 14.8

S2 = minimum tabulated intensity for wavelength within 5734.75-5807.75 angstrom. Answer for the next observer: 13.31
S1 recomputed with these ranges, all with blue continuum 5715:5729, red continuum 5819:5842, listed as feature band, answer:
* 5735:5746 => 0.1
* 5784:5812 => -1.5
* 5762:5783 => -0.4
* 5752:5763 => 0.4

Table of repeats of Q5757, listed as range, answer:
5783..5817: 15.5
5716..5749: 14.5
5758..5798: 14.8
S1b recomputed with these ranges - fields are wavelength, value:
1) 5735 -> 13.31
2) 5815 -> 15.96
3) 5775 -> 15.19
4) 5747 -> 14.86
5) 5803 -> 16.74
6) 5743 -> 14.85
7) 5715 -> 14.51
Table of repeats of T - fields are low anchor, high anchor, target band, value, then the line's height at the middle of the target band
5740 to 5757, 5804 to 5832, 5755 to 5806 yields -0.01 mag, 14.8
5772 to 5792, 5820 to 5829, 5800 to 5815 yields -0.12 mag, 14.6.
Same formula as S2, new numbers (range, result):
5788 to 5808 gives 14.72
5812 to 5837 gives 13.82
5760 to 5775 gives 14.01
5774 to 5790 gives 14.4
